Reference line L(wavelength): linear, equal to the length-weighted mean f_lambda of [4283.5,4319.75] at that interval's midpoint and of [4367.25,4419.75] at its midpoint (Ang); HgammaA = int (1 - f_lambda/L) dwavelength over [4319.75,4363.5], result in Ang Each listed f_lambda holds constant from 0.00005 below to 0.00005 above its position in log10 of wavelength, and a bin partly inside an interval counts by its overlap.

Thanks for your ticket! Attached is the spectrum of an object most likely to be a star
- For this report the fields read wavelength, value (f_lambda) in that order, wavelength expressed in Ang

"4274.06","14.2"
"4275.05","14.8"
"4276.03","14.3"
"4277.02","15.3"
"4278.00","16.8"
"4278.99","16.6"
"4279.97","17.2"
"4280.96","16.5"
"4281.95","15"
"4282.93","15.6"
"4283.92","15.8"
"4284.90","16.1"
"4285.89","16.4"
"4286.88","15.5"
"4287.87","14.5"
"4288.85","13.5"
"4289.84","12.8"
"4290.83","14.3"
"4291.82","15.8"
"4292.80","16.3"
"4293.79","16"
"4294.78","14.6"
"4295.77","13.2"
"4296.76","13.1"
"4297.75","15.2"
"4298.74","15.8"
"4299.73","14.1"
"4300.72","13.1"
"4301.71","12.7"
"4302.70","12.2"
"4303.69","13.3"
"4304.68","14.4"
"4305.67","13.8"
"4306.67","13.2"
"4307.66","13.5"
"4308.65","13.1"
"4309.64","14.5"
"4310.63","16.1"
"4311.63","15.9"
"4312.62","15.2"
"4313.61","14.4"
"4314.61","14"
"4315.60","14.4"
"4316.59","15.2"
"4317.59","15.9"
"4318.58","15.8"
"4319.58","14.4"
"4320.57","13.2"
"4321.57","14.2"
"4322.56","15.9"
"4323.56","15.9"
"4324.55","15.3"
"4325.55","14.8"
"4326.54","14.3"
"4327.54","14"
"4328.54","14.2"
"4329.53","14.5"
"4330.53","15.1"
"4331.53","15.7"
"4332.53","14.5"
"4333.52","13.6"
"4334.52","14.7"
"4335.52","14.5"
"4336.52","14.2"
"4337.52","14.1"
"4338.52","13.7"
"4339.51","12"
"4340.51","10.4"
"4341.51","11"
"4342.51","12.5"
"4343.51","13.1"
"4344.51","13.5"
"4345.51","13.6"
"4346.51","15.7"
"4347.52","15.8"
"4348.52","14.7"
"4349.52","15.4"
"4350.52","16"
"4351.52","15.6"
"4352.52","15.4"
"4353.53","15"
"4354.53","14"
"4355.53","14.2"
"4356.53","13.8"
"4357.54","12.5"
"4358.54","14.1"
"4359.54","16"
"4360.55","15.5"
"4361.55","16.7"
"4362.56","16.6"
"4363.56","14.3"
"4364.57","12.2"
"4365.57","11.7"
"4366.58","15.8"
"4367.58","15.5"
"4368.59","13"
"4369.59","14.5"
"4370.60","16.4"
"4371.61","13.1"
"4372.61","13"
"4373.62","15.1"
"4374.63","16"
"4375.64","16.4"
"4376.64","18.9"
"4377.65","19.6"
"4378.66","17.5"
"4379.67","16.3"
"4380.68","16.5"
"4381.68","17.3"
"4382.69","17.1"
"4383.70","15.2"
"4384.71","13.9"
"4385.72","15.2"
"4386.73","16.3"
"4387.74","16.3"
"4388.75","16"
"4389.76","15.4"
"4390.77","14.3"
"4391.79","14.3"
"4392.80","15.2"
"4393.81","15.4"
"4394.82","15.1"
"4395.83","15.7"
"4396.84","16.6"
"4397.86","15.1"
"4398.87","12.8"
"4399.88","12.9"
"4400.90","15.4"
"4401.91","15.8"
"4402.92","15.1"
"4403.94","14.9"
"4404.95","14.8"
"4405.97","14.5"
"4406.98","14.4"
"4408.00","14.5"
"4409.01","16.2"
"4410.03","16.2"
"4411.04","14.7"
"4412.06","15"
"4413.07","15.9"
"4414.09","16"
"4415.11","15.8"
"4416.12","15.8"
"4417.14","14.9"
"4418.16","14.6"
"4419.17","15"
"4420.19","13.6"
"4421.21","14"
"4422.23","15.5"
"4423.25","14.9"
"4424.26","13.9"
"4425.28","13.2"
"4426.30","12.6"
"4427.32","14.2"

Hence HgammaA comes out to 1.5 Ang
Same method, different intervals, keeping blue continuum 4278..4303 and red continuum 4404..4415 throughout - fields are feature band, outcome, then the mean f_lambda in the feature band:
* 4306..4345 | 2.08 Ang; 14.2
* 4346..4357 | 0.02 Ang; 15.1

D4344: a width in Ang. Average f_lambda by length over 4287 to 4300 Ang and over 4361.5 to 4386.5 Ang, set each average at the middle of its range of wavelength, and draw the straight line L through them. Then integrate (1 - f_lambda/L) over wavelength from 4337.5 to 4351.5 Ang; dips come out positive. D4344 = 1.3 Ang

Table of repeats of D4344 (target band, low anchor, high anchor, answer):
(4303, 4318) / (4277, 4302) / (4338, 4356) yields 0.3 Ang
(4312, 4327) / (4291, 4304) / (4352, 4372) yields -0.5 Ang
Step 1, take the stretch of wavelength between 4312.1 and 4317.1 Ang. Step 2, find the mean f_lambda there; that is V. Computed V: 14.7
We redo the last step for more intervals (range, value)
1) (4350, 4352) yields 15.8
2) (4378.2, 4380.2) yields 16.9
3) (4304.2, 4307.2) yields 13.8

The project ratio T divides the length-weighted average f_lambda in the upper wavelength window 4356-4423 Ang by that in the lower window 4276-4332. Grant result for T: 1.0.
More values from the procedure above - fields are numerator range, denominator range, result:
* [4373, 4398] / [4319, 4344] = 1.14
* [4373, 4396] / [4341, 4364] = 1.10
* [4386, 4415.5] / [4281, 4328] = 1.04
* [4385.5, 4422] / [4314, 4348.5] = 1.06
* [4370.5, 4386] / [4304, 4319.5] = 1.10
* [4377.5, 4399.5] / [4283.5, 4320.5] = 1.08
